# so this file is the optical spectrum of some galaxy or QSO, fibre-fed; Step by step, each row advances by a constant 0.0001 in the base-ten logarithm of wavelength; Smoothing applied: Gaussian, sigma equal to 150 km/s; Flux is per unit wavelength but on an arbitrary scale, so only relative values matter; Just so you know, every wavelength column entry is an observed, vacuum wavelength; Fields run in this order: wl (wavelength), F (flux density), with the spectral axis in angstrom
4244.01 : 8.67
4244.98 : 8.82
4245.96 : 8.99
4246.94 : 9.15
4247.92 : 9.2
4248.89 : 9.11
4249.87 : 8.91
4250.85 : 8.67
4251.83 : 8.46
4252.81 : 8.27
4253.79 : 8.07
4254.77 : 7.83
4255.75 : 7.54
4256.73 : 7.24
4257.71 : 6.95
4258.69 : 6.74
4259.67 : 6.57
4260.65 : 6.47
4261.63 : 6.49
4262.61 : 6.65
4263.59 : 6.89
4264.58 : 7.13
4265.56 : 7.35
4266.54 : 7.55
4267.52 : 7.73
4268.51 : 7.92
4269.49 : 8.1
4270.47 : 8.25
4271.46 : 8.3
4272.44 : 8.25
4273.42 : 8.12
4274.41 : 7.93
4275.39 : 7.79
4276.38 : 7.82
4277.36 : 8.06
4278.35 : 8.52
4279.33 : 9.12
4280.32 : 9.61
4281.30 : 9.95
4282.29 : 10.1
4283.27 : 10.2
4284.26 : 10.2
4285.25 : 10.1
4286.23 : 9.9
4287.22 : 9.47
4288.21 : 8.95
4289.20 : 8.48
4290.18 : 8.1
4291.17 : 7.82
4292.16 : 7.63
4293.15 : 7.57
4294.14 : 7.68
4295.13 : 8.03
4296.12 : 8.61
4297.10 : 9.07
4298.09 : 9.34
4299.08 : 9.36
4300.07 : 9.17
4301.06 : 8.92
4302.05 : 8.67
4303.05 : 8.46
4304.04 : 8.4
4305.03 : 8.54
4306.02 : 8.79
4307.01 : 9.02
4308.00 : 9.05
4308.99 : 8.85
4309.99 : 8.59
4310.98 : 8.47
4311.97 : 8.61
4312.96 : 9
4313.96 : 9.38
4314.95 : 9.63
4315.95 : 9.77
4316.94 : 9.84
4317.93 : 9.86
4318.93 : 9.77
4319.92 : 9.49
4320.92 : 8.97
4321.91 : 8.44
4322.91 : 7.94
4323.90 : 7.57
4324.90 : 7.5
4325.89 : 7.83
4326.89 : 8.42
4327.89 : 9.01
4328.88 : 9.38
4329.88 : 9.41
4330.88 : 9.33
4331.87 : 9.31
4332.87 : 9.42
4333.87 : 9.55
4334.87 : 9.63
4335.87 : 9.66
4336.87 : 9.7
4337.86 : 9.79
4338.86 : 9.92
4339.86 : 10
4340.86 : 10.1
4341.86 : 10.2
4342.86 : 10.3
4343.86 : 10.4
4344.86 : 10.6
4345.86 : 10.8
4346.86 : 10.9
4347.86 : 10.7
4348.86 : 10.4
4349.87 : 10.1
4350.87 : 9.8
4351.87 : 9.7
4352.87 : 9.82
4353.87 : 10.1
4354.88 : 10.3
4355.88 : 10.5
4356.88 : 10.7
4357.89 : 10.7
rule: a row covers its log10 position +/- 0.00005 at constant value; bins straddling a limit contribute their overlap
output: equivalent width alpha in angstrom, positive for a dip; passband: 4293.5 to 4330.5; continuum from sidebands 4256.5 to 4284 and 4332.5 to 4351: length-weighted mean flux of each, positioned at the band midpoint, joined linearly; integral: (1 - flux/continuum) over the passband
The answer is 1.5 angstrom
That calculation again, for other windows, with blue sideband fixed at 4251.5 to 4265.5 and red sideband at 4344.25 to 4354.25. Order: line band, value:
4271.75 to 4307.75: -2.2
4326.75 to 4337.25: 0.4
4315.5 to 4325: 0.3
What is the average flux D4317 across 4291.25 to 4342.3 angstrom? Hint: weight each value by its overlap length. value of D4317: 8.98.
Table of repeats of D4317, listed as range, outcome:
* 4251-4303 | 8.26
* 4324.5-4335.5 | 9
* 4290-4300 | 8.36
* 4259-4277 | 7.51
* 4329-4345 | 9.8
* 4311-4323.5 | 9.19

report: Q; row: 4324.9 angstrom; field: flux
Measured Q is 7.5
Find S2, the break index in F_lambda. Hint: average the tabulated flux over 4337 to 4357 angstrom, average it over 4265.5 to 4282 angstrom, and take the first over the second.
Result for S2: 1.23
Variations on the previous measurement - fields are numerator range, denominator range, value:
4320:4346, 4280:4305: 1.04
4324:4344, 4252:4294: 1.15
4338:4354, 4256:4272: 1.41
